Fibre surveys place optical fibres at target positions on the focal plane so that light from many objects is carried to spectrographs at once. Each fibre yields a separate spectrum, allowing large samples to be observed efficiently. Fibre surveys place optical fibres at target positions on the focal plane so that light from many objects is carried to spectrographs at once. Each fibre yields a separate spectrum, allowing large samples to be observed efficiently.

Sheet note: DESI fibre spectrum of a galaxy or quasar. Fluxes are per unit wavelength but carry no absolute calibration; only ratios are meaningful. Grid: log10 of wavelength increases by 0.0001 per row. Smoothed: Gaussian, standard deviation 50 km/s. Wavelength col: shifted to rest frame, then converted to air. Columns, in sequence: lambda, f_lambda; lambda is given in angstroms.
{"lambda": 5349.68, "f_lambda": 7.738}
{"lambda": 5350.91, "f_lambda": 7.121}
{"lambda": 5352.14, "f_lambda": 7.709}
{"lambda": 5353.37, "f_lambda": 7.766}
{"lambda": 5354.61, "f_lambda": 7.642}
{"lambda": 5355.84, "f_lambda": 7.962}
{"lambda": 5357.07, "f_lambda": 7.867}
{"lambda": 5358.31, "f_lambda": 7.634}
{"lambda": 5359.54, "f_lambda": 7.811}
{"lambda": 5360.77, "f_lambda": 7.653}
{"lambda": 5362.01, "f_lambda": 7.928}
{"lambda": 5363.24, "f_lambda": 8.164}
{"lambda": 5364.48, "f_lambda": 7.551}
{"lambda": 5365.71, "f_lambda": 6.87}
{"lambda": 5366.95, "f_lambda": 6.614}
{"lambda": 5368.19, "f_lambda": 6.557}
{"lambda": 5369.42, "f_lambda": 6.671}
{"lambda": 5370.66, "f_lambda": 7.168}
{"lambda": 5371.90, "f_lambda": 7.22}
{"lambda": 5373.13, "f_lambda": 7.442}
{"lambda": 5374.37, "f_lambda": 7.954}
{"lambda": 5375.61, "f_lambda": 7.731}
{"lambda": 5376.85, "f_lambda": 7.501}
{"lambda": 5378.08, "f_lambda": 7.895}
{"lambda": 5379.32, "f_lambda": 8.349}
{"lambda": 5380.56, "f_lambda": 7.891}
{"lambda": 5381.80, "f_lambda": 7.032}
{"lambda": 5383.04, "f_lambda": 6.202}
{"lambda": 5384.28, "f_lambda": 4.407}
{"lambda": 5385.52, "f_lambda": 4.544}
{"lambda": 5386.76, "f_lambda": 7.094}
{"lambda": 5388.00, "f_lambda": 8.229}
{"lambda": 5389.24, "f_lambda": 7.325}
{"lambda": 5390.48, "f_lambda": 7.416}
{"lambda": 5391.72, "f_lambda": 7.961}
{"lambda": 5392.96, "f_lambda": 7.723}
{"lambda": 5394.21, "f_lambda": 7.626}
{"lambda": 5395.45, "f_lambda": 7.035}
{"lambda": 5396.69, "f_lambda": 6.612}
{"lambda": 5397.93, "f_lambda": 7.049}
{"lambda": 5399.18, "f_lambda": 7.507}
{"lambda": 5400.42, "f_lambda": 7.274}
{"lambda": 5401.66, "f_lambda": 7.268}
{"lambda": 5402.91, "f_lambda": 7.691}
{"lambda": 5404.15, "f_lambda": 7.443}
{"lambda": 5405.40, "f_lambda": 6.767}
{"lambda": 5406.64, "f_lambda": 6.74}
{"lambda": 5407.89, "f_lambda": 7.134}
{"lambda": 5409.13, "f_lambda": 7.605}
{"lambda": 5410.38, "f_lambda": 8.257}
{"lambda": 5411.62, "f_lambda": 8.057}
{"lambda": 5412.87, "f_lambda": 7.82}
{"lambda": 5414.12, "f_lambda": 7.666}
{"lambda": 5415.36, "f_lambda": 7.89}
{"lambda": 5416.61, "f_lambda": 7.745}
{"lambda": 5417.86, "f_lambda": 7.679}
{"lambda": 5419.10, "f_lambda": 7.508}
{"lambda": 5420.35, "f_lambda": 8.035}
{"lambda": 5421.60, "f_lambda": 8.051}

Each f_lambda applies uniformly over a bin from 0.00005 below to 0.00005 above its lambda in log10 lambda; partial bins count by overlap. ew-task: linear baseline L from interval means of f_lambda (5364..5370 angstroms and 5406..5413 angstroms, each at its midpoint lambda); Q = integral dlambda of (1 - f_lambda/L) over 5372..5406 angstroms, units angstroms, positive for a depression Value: 0.0 angstroms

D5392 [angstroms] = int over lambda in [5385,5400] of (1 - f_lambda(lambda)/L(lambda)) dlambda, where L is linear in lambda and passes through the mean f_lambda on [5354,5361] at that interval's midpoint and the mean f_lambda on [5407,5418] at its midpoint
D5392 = 1.1 angstroms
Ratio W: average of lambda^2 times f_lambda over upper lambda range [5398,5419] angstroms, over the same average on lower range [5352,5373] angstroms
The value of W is 1.0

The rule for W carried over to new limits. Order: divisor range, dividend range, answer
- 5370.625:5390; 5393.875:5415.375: 1.05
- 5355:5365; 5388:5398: 0.96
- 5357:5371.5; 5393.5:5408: 0.99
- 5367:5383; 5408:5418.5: 1.07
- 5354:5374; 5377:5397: 0.96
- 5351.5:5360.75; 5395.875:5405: 0.95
